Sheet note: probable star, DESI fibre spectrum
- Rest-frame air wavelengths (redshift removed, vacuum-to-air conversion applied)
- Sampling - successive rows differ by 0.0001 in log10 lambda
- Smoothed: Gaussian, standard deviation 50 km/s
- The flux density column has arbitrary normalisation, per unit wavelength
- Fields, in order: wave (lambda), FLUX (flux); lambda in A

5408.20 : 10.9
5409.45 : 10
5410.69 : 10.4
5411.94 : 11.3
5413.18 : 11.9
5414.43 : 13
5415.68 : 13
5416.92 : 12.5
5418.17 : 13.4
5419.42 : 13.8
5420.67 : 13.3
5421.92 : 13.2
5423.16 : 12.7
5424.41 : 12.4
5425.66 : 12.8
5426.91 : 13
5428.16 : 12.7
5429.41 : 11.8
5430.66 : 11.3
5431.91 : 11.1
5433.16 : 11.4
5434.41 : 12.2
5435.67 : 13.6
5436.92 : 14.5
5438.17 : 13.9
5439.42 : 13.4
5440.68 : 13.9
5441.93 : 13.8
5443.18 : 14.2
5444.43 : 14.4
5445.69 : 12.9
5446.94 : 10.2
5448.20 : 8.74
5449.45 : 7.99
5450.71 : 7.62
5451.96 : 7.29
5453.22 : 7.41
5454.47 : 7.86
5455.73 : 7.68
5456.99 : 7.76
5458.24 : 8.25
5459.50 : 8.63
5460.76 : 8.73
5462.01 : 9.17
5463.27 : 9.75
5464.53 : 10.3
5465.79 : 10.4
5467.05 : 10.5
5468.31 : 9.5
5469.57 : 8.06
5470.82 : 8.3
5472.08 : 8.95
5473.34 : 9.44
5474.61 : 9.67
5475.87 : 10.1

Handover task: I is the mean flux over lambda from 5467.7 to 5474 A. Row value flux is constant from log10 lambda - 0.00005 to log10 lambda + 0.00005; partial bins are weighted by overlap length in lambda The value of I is 8.85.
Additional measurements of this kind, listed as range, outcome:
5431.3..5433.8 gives 11.3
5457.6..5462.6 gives 8.7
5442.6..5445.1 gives 14.3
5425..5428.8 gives 12.8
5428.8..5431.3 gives 11.5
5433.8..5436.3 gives 12.9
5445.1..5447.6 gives 11.5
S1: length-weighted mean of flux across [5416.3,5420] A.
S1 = 13.2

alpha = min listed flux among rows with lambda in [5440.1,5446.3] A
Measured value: 12.9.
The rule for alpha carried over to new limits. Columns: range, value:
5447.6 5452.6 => 7.29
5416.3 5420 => 12.5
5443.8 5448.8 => 8.74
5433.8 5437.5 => 12.2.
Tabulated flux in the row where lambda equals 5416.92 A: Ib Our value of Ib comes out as 12.5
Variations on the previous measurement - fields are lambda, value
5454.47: 7.86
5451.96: 7.29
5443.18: 14.2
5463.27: 9.75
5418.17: 13.4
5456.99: 7.76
